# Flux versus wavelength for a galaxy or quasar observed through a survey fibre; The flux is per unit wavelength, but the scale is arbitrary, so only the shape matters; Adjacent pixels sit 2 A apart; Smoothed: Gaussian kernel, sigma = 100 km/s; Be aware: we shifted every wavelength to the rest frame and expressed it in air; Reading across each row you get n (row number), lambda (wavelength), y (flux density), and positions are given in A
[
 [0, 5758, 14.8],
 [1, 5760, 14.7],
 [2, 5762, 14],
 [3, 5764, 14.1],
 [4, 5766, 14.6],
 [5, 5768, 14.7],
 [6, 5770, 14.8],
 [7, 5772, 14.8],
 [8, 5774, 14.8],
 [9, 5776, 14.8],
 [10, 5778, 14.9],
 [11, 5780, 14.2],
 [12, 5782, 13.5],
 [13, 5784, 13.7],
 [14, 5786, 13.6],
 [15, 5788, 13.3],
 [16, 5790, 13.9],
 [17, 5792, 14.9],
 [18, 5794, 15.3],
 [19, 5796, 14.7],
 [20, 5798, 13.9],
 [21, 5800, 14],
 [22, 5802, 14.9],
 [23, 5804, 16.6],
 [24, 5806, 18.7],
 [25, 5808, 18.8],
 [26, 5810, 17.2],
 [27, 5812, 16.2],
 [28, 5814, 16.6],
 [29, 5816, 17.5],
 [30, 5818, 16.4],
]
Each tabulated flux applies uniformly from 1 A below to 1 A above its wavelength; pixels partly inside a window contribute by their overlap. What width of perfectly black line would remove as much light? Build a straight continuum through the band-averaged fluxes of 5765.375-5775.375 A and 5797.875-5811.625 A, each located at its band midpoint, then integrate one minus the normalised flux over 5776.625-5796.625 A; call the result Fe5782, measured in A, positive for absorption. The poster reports 1.7 A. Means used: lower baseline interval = 14.7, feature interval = 14.2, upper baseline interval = 16.4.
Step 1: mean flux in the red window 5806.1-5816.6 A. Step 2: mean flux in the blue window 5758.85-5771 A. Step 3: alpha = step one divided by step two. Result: 1.2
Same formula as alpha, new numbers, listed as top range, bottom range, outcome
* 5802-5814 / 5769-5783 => 1.18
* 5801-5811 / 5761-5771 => 1.19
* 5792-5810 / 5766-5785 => 1.10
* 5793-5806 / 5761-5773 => 1.05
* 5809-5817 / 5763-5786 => 1.17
